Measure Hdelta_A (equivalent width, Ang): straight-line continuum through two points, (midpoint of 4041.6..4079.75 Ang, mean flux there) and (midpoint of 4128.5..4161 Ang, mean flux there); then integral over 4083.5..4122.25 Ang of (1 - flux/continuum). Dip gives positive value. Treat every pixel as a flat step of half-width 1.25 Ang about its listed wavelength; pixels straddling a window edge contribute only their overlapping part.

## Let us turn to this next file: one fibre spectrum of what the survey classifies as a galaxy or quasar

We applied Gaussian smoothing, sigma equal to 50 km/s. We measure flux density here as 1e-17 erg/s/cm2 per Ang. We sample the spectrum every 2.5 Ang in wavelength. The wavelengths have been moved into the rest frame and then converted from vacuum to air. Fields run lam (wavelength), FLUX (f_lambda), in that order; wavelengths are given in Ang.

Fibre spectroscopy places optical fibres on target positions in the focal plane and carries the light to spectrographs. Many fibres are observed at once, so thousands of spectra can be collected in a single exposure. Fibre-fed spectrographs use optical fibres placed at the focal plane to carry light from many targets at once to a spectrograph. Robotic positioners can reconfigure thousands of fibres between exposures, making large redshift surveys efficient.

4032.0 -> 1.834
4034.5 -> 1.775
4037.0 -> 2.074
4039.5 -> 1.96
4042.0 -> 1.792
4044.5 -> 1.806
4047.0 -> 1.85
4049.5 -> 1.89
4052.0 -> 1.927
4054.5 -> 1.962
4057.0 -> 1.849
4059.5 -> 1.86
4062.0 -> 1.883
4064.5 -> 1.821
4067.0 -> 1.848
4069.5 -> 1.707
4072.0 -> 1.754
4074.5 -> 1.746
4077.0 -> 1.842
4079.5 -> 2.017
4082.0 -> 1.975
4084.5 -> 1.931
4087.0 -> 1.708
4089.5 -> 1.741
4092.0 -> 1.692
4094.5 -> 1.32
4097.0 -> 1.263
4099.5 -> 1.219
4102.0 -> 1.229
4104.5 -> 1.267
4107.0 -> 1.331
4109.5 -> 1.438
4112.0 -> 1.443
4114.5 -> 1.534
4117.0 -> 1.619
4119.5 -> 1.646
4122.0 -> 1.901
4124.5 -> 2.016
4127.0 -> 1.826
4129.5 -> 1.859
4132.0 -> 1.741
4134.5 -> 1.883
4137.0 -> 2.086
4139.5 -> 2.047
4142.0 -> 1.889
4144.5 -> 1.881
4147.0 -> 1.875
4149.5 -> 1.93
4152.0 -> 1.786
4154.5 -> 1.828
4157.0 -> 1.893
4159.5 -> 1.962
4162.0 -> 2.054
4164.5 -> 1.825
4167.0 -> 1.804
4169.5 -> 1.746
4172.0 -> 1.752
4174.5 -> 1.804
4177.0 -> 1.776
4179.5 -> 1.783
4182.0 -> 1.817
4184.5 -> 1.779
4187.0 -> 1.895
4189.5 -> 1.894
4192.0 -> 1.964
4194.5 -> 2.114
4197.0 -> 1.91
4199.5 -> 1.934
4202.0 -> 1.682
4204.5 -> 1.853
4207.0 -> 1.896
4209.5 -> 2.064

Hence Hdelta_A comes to 7.6 Ang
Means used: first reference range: 1.84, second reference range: 1.9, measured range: 1.51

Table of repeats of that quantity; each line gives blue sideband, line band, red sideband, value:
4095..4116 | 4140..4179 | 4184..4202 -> -3.8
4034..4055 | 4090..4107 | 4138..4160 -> 4.9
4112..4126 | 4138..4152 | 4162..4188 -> -1.2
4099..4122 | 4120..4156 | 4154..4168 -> -4.3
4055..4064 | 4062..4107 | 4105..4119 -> 1.0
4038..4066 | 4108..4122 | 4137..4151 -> 2.6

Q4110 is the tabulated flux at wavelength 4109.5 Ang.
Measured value 1.438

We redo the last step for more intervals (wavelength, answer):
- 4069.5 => 1.707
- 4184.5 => 1.779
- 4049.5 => 1.89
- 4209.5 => 2.064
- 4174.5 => 1.804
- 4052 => 1.927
